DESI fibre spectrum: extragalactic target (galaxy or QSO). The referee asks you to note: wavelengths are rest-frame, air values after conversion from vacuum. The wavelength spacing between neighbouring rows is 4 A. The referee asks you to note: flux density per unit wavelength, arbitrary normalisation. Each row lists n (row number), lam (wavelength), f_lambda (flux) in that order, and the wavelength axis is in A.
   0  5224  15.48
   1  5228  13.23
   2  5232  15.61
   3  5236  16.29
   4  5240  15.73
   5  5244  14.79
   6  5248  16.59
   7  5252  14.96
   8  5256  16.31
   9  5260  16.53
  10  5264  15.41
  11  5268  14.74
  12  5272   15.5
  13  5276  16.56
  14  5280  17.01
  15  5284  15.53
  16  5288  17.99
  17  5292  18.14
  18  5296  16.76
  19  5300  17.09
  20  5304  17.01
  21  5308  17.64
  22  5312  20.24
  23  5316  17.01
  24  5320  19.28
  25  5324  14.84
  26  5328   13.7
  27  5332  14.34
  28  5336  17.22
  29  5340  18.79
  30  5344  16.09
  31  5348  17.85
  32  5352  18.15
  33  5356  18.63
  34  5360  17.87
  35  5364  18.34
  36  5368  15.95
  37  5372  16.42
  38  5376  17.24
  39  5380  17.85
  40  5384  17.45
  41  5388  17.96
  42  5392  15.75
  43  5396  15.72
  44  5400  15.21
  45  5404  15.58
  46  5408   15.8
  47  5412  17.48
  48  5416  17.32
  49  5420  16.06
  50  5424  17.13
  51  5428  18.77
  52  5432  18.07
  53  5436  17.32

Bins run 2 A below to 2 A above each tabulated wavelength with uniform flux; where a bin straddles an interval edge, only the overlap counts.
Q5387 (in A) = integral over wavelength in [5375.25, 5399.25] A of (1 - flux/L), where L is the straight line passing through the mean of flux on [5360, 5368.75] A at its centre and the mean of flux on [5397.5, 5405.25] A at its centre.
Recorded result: -1.0 A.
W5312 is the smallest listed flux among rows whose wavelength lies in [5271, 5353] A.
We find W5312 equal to 13.7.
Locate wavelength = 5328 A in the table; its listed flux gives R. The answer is 13.7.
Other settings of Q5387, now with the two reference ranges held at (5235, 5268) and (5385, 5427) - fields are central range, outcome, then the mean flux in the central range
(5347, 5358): -1.4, 18.2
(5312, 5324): -1.4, 17.9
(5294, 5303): -0.5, 16.9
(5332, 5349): -1.0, 17.1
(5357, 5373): -1.0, 17.3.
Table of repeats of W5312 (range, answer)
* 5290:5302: 16.76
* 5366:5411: 15.21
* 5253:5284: 14.74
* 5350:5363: 17.87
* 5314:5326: 14.84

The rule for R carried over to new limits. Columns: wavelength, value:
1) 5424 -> 17.13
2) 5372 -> 16.42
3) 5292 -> 18.14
